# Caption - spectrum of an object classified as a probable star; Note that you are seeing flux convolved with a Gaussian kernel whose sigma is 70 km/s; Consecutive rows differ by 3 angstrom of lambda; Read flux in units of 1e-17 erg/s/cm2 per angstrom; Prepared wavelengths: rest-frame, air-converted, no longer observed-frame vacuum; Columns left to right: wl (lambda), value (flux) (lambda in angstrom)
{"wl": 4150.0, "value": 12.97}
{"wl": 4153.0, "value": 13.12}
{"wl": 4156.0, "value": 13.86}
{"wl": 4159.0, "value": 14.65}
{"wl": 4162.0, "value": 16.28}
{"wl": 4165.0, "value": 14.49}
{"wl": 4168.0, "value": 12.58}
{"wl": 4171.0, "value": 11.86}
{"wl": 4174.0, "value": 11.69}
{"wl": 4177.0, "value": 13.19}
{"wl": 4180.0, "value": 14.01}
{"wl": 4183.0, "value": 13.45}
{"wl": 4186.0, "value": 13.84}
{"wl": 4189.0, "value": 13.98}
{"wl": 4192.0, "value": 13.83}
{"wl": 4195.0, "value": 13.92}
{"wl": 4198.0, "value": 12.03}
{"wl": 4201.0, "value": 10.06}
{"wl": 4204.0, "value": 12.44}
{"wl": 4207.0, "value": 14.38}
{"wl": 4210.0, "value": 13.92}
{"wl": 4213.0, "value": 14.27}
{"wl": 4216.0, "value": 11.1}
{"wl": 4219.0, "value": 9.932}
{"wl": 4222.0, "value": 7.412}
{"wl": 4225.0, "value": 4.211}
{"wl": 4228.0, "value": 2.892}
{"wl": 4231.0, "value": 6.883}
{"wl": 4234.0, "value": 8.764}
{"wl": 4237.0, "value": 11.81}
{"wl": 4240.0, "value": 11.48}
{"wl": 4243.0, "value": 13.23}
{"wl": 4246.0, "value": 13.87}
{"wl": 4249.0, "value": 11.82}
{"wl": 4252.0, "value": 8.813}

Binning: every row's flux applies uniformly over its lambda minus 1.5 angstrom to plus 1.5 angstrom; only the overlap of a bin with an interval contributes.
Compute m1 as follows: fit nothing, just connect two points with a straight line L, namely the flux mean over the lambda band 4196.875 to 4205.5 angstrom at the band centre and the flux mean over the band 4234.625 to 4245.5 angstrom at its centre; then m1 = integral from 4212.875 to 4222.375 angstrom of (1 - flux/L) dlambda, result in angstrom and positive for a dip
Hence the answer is 1.0 angstrom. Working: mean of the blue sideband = 11.5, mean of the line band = 10.5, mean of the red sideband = 12.1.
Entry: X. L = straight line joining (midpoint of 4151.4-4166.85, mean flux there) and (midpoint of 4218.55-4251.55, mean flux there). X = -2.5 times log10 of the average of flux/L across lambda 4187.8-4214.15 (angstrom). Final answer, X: -0.14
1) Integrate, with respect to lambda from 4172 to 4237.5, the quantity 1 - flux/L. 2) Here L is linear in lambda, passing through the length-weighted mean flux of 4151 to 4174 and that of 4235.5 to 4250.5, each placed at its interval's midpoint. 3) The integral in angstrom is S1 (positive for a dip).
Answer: 9.1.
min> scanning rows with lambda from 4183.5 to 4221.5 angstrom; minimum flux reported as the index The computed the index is 9.932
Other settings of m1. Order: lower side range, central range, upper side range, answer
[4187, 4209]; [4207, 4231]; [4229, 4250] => 5.52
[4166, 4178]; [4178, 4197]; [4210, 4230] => -4.42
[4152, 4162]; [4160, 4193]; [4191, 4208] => -0.07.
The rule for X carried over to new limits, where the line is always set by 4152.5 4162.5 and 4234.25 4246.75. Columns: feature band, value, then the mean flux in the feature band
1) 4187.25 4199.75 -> 0.005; 13.4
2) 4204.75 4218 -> -0.023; 13.2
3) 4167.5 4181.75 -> 0.103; 12.7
